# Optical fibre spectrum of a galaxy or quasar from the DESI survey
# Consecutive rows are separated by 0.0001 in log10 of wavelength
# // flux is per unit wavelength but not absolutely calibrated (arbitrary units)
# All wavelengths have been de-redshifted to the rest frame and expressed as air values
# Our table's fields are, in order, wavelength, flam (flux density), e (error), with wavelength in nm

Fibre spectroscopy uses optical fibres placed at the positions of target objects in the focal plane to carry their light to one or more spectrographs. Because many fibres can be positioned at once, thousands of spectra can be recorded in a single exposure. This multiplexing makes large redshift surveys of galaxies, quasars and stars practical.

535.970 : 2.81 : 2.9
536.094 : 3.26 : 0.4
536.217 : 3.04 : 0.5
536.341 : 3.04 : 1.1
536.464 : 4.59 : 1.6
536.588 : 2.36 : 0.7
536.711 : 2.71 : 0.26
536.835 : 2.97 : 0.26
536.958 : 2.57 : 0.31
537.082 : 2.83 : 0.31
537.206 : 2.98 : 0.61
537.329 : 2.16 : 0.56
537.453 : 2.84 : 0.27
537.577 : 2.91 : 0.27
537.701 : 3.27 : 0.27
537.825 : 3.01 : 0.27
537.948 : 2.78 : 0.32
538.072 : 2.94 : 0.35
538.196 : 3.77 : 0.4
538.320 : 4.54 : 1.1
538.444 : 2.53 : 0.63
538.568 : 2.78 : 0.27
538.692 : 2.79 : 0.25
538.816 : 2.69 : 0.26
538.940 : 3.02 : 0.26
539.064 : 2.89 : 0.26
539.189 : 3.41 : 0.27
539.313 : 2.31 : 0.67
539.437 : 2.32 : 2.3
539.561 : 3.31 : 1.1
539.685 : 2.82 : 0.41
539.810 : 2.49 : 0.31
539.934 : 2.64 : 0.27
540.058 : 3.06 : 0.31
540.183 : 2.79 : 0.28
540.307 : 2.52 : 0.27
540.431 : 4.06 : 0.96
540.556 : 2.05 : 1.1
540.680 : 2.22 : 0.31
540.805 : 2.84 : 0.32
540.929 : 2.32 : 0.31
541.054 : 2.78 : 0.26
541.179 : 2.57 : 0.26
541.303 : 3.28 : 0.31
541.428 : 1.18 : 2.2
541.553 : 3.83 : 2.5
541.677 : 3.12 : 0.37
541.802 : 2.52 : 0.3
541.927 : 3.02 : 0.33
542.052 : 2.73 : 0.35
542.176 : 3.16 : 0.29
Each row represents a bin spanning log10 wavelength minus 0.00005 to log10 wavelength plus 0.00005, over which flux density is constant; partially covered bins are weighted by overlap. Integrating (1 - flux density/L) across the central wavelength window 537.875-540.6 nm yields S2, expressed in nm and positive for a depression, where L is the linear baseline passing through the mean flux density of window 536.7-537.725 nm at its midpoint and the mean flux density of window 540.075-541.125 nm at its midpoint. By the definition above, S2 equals -0.19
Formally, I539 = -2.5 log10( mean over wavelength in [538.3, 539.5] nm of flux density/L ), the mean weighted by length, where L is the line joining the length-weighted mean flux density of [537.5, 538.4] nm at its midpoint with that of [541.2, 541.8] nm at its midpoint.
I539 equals 0.11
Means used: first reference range 3.29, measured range 2.87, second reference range 2.8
